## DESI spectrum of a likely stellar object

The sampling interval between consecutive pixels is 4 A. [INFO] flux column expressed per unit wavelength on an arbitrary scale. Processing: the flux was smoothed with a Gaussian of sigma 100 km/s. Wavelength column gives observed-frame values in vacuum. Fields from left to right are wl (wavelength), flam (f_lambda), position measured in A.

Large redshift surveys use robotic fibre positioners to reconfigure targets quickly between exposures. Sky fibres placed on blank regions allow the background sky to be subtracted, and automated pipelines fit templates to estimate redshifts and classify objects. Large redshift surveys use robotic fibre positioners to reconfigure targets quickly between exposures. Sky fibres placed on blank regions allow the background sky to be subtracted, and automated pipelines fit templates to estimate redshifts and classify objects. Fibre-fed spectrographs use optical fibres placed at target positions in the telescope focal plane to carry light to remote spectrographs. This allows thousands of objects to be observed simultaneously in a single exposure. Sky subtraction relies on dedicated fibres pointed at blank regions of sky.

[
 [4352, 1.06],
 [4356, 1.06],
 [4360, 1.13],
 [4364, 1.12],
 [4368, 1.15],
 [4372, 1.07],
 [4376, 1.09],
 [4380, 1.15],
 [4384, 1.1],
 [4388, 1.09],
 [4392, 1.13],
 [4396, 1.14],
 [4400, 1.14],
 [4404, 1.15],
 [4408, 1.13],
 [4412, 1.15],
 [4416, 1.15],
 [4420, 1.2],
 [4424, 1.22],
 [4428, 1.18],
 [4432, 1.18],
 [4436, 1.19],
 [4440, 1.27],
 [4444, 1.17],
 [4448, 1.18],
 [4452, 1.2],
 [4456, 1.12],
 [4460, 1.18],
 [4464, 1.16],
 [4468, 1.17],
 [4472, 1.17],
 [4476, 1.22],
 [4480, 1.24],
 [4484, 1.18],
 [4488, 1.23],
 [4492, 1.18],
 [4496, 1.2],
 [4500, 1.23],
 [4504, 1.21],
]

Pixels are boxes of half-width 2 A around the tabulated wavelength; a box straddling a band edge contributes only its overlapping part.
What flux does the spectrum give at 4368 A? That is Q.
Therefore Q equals 1.15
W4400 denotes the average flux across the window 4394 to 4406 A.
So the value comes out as 1.14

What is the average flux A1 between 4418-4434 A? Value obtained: 1.19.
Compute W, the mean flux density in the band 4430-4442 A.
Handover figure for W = 1.21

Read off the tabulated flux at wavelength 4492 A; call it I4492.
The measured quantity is 1.18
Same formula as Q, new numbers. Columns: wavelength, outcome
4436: 1.19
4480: 1.24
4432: 1.18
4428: 1.18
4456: 1.12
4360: 1.13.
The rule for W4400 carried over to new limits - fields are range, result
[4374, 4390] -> 1.11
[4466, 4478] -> 1.19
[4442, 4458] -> 1.17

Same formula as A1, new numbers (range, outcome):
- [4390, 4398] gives 1.13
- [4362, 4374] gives 1.11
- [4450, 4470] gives 1.17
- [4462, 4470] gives 1.17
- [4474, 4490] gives 1.22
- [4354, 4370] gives 1.11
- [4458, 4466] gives 1.17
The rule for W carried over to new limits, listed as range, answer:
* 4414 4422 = 1.17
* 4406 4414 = 1.14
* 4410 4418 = 1.15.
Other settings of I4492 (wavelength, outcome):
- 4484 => 1.18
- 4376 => 1.09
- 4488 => 1.23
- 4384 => 1.1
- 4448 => 1.18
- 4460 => 1.18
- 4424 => 1.22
